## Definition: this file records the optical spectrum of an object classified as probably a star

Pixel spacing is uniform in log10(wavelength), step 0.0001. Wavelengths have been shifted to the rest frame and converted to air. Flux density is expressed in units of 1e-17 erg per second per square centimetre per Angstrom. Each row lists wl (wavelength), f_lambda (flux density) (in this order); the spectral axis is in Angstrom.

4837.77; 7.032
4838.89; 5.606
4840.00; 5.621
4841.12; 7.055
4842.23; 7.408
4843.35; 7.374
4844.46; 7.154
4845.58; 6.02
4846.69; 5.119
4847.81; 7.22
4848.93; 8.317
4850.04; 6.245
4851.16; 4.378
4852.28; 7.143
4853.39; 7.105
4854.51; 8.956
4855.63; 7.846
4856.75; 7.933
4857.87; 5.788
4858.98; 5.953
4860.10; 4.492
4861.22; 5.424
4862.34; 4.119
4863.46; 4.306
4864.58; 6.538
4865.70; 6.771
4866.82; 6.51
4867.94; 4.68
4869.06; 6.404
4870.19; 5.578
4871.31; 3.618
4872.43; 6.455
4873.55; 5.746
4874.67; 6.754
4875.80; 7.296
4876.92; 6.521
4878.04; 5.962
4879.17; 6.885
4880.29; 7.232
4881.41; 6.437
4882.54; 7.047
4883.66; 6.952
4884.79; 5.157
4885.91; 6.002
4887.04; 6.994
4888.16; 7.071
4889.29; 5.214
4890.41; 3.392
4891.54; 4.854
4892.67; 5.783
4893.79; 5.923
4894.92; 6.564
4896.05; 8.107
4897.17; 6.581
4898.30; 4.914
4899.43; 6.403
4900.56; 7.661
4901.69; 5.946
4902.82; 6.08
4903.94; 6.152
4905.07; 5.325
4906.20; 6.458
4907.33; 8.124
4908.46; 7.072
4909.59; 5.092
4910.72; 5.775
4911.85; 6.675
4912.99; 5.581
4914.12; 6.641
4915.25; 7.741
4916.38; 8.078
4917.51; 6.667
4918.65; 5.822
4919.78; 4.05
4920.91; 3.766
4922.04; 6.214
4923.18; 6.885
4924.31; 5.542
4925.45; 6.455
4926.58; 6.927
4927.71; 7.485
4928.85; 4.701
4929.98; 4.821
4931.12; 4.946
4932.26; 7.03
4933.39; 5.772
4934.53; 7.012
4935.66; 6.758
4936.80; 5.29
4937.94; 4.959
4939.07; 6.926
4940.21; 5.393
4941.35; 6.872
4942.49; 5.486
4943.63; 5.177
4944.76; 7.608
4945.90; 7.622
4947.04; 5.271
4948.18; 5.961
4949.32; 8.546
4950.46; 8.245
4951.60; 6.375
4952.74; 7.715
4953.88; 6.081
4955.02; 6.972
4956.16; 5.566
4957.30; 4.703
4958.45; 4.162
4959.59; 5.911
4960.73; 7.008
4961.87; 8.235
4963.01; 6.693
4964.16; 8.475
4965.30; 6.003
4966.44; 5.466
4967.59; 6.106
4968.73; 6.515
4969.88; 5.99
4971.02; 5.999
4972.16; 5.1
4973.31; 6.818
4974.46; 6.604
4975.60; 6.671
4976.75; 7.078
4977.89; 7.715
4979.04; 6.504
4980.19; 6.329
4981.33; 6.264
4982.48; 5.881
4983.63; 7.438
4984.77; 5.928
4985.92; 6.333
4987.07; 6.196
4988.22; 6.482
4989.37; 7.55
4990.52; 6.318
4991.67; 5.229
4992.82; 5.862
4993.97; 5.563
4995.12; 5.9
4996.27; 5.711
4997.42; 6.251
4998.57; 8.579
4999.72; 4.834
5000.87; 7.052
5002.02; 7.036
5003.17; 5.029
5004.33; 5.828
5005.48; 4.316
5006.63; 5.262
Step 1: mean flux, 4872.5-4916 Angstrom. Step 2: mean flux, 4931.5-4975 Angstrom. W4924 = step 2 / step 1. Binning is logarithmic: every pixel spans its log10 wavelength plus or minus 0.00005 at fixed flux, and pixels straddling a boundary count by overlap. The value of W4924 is 1.01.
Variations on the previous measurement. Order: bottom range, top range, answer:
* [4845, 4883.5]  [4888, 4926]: 0.98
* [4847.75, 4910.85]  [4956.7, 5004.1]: 1.02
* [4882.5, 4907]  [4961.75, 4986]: 1.07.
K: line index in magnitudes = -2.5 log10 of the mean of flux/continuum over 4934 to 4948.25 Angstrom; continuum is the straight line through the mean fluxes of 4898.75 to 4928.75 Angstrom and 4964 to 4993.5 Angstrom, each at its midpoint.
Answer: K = 0.03 mag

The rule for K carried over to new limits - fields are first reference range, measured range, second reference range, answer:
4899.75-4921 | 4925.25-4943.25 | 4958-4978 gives 0.059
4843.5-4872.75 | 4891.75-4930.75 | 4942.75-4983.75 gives 0.021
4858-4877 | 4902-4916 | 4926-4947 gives -0.079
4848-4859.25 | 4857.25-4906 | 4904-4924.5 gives 0.108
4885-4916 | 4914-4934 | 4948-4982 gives 0.046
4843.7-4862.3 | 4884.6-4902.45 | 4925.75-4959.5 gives 0.056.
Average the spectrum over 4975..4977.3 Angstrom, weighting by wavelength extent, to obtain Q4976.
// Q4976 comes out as 6.87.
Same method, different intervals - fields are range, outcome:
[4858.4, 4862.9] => 5.01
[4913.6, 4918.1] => 7.28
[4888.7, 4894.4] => 5.05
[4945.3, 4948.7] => 6.29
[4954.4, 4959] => 5.36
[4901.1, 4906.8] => 6.02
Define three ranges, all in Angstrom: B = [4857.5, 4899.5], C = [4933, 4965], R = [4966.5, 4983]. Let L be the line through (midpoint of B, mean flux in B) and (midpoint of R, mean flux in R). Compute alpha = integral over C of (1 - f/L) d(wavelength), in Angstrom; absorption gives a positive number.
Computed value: -1.0 Angstrom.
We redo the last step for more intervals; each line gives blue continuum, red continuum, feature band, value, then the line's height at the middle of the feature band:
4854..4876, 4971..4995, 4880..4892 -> 0.1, 6.09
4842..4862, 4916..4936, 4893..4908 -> -0.6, 6.23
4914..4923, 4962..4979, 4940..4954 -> -0.7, 6.37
